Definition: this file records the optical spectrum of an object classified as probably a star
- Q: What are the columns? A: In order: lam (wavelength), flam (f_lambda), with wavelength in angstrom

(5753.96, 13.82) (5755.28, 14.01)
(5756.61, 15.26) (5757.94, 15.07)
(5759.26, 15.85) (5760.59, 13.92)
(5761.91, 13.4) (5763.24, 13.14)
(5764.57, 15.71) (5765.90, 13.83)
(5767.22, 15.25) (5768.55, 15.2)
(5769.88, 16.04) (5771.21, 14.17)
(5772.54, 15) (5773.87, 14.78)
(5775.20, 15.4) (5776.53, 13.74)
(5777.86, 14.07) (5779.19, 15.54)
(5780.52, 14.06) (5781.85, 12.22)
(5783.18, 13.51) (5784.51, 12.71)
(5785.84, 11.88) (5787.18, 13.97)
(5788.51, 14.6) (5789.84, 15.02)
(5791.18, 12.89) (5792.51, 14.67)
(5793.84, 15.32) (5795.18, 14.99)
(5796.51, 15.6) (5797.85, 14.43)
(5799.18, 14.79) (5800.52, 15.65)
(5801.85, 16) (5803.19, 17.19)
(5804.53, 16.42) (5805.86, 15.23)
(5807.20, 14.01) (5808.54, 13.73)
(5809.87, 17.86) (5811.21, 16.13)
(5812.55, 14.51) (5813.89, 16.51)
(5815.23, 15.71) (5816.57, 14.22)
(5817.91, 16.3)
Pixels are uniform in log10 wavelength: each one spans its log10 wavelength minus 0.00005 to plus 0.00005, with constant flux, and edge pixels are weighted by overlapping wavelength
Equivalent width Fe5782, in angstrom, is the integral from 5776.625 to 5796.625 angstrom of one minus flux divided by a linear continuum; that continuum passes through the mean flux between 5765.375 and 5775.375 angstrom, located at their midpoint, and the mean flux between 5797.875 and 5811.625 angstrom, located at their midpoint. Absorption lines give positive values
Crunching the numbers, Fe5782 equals 1.7 angstrom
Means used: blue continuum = 15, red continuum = 15.6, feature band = 14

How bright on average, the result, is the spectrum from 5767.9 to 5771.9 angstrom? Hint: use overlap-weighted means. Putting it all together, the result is 15.1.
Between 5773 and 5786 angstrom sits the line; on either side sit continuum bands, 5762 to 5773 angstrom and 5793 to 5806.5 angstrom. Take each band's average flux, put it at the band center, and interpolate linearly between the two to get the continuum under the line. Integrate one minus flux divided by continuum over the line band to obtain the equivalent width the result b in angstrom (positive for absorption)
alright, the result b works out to 1.0 angstrom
